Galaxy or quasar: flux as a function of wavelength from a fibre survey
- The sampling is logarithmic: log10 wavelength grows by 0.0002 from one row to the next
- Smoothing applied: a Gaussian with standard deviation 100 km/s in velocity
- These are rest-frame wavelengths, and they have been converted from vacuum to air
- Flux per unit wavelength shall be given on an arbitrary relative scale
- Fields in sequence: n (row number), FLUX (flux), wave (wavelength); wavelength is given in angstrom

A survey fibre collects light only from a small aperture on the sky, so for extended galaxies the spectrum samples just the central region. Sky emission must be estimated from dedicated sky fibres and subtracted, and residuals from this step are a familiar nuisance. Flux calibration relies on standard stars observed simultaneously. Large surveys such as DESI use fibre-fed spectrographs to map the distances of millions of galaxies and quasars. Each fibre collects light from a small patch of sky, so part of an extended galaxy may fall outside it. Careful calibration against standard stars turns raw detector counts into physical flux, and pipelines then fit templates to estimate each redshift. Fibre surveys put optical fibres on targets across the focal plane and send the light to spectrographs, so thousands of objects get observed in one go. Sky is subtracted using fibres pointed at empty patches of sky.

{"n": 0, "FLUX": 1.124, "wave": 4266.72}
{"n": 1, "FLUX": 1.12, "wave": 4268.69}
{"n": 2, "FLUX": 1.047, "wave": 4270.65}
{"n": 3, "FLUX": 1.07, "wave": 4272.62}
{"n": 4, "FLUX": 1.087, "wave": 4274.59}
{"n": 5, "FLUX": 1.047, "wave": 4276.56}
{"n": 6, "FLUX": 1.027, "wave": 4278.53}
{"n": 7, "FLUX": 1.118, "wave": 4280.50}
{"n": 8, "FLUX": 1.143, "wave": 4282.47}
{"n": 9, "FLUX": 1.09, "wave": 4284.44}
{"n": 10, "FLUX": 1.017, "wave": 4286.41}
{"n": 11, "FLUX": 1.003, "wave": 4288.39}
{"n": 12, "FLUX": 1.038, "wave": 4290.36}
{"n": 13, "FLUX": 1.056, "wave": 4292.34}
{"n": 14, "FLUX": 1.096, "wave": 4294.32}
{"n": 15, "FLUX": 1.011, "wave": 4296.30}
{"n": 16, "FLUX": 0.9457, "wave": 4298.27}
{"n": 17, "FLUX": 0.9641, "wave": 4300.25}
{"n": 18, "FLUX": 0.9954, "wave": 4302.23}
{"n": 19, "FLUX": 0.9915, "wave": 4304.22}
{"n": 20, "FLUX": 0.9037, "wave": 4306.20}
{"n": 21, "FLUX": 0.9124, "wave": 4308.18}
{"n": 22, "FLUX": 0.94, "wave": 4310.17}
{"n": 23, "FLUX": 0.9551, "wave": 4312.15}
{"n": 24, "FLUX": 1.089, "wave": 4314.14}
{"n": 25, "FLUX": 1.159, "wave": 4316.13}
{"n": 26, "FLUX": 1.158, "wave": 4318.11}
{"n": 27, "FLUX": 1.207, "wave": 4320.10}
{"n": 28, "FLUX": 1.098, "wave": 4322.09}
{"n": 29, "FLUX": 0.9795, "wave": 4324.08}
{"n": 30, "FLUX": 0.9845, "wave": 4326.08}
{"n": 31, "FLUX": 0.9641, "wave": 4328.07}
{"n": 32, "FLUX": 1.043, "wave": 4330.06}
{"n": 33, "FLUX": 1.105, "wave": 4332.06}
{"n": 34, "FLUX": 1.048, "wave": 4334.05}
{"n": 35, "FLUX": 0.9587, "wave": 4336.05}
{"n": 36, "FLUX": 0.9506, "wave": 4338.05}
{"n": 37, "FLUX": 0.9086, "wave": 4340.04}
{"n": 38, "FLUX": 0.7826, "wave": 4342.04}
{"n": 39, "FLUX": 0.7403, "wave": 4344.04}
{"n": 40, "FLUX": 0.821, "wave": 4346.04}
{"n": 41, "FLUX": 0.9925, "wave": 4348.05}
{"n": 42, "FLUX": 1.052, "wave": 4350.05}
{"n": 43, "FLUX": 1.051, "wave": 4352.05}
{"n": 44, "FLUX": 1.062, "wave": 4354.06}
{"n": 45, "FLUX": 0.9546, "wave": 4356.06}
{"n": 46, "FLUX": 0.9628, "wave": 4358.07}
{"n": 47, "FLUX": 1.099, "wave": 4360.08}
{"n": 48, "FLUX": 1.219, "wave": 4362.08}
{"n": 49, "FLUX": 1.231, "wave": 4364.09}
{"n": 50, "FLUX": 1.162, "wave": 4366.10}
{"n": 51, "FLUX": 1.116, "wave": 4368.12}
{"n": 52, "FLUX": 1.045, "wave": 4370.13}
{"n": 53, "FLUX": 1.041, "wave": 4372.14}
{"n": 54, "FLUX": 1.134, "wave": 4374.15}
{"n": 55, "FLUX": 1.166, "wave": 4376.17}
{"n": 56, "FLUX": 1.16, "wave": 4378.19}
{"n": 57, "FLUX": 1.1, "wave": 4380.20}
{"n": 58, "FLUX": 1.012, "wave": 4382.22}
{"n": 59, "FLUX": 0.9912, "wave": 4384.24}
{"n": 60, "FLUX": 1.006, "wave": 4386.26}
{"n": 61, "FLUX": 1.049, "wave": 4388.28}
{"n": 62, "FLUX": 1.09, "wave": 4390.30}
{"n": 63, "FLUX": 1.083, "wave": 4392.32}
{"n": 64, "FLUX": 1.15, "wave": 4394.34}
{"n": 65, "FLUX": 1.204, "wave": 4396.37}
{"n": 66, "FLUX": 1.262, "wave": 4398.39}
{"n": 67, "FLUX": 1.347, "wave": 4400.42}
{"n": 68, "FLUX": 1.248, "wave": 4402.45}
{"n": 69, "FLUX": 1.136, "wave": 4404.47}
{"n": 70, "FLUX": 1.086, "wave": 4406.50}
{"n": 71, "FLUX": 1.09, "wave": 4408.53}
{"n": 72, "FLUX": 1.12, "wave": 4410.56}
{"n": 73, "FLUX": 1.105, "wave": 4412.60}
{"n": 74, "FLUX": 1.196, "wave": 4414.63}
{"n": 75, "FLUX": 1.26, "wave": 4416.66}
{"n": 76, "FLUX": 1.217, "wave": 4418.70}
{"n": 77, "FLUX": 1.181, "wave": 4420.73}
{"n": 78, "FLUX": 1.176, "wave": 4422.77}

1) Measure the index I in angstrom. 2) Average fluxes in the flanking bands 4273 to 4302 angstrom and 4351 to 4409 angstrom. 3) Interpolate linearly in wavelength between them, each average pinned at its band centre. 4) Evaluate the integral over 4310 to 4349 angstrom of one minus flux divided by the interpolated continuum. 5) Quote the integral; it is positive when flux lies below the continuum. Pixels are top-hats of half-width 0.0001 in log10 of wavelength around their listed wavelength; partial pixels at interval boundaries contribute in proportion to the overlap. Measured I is 2.9 angstrom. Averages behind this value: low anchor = 1.05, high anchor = 1.11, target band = 0.995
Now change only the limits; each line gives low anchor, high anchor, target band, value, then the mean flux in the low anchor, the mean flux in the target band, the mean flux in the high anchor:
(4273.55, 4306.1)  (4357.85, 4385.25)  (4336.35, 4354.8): 2.66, 1.04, 0.928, 1.11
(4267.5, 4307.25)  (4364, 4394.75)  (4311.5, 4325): -0.51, 1.04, 1.1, 1.09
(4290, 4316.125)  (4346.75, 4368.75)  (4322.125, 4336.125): 0.19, 0.997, 1.02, 1.08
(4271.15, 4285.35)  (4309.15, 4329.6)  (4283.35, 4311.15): 1.84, 1.08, 0.998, 1.05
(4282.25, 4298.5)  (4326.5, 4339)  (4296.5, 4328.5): 0.32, 1.04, 1.02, 1.01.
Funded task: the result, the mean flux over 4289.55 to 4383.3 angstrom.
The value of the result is 1.03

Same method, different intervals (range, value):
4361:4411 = 1.13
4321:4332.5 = 1.03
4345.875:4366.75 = 1.06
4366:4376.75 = 1.1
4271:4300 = 1.05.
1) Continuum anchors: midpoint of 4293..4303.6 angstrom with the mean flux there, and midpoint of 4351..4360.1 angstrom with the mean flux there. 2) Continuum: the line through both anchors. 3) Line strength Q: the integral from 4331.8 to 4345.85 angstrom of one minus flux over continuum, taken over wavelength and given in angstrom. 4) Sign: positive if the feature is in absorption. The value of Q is 1.4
